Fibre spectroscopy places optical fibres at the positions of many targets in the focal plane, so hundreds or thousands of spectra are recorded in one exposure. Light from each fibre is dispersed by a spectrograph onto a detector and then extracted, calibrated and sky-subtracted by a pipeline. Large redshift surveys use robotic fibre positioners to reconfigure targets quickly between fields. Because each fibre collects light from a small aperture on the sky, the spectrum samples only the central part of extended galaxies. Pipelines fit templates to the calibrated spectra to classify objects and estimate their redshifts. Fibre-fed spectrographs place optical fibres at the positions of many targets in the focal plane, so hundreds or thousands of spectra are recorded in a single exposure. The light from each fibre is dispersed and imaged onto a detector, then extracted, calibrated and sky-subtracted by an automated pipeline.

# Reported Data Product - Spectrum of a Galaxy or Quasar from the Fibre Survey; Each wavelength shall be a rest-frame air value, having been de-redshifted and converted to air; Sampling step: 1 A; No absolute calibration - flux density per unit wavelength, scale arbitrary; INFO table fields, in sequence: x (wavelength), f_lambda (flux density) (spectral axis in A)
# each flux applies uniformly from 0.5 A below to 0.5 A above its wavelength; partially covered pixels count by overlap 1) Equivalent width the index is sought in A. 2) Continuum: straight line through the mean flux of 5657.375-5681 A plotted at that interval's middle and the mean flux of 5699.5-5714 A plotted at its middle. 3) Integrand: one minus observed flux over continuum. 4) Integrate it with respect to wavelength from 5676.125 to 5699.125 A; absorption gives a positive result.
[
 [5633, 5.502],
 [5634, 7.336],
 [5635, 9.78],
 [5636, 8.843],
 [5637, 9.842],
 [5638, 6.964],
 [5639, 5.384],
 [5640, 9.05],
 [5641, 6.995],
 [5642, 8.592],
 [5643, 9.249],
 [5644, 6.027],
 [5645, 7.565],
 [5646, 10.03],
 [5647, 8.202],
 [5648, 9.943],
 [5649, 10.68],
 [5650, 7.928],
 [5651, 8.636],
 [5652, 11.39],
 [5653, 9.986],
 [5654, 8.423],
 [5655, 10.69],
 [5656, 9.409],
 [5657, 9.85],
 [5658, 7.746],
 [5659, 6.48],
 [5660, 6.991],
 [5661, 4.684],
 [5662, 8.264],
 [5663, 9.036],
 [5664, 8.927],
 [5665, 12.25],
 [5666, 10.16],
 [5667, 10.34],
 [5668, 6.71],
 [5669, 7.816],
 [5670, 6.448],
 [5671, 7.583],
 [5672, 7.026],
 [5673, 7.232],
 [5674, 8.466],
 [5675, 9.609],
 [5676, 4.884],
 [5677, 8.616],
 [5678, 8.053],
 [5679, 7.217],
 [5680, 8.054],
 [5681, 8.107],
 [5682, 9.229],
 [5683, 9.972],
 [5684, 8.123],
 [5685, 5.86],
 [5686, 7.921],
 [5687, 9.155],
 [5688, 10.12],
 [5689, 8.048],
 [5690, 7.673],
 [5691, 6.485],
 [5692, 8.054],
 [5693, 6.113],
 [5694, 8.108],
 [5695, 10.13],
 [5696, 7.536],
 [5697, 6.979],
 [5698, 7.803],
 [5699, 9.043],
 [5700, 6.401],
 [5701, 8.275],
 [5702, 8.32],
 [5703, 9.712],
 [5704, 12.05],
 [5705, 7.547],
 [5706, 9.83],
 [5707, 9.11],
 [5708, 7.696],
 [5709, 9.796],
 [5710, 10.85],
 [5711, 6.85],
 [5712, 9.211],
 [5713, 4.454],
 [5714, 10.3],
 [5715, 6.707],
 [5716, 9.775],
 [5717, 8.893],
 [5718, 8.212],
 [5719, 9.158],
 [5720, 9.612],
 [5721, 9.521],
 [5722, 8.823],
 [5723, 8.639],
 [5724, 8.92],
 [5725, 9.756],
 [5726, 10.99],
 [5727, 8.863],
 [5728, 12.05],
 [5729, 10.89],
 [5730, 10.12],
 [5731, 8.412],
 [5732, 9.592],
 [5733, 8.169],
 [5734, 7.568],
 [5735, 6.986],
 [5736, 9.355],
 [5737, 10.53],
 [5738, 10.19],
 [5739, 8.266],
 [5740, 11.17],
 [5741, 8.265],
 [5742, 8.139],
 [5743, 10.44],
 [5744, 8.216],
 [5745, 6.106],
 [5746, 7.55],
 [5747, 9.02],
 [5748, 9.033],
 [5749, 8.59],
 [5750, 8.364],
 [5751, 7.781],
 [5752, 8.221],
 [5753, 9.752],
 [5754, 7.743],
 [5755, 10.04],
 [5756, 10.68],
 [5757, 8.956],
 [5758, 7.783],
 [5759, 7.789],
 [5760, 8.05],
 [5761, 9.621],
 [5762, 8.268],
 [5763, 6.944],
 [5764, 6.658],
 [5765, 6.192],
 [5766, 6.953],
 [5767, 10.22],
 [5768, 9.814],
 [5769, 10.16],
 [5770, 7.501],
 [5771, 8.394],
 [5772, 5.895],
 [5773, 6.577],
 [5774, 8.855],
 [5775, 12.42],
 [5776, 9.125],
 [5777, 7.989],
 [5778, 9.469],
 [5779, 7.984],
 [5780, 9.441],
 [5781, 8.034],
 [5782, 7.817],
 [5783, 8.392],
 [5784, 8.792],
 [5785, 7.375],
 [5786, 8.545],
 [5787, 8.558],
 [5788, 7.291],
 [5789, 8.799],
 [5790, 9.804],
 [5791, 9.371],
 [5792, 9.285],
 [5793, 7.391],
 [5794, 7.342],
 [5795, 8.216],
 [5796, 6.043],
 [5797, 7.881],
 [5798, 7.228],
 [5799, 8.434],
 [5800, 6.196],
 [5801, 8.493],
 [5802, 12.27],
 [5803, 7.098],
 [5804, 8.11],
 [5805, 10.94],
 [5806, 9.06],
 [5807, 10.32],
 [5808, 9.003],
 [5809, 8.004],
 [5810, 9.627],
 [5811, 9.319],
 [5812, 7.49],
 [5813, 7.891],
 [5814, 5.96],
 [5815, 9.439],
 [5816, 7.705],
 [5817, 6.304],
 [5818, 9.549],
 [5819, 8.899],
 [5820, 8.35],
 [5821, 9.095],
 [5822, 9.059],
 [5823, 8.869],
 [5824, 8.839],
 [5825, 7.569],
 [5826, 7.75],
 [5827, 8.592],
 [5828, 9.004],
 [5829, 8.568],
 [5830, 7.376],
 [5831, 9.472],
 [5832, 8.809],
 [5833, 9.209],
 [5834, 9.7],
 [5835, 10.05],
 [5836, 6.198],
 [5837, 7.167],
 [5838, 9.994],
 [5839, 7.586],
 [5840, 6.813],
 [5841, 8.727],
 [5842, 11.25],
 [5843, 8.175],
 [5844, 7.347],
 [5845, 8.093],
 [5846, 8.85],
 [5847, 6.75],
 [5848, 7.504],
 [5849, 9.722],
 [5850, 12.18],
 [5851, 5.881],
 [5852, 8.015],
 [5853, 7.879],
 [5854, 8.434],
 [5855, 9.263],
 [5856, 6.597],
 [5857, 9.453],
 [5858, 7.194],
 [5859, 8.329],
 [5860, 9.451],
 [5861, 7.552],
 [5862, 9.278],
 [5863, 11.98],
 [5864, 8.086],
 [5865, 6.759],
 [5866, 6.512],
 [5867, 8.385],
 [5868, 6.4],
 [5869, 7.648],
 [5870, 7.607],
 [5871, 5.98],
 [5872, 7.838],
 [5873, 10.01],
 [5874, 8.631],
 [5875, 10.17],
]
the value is 0.7 A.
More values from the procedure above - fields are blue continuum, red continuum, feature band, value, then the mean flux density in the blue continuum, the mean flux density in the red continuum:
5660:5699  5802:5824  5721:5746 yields -2.6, 8.07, 8.67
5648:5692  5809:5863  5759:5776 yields 0.3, 8.39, 8.45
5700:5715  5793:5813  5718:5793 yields -1.6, 8.7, 8.44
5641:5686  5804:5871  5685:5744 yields -2.7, 8.4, 8.42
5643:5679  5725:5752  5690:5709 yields 0.9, 8.45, 9.02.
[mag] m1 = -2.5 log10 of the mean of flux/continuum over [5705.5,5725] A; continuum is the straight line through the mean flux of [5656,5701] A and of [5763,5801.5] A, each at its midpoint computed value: -0.09 mag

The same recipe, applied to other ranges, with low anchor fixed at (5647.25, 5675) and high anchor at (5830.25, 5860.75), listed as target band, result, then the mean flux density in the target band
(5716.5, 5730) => -0.12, 9.58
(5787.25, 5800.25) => 0.07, 7.99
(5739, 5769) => 0.00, 8.52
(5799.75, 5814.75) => -0.03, 8.71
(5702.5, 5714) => -0.04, 8.89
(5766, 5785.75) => -0.01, 8.6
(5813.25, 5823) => 0.03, 8.28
